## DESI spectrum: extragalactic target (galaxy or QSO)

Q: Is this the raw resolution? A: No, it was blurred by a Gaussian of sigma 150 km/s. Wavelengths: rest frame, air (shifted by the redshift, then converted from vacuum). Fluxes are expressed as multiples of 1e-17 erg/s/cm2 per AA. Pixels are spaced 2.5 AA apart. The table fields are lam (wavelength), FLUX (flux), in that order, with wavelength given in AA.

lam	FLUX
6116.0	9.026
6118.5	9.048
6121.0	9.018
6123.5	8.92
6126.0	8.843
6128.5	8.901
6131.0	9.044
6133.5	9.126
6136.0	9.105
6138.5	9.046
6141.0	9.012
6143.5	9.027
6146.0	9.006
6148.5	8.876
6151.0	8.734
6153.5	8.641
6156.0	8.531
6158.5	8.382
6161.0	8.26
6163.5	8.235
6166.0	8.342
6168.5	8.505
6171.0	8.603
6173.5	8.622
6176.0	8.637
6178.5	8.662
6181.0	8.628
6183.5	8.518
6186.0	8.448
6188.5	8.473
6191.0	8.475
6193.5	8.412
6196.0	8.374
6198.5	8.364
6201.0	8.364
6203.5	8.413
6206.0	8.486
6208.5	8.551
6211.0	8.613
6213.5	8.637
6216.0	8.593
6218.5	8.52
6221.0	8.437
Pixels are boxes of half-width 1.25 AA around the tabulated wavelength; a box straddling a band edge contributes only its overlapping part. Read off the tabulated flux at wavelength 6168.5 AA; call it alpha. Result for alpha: 8.505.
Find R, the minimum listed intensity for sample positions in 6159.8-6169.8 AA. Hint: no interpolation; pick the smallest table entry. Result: 8.235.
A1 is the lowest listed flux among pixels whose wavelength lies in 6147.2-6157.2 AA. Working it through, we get 8.531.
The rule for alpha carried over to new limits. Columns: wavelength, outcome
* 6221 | 8.437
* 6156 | 8.531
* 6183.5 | 8.518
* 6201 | 8.364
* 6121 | 9.018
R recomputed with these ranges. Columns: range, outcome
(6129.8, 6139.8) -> 9.044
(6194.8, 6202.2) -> 8.364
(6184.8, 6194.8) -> 8.412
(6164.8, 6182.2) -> 8.342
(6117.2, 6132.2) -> 8.843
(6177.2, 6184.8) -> 8.518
